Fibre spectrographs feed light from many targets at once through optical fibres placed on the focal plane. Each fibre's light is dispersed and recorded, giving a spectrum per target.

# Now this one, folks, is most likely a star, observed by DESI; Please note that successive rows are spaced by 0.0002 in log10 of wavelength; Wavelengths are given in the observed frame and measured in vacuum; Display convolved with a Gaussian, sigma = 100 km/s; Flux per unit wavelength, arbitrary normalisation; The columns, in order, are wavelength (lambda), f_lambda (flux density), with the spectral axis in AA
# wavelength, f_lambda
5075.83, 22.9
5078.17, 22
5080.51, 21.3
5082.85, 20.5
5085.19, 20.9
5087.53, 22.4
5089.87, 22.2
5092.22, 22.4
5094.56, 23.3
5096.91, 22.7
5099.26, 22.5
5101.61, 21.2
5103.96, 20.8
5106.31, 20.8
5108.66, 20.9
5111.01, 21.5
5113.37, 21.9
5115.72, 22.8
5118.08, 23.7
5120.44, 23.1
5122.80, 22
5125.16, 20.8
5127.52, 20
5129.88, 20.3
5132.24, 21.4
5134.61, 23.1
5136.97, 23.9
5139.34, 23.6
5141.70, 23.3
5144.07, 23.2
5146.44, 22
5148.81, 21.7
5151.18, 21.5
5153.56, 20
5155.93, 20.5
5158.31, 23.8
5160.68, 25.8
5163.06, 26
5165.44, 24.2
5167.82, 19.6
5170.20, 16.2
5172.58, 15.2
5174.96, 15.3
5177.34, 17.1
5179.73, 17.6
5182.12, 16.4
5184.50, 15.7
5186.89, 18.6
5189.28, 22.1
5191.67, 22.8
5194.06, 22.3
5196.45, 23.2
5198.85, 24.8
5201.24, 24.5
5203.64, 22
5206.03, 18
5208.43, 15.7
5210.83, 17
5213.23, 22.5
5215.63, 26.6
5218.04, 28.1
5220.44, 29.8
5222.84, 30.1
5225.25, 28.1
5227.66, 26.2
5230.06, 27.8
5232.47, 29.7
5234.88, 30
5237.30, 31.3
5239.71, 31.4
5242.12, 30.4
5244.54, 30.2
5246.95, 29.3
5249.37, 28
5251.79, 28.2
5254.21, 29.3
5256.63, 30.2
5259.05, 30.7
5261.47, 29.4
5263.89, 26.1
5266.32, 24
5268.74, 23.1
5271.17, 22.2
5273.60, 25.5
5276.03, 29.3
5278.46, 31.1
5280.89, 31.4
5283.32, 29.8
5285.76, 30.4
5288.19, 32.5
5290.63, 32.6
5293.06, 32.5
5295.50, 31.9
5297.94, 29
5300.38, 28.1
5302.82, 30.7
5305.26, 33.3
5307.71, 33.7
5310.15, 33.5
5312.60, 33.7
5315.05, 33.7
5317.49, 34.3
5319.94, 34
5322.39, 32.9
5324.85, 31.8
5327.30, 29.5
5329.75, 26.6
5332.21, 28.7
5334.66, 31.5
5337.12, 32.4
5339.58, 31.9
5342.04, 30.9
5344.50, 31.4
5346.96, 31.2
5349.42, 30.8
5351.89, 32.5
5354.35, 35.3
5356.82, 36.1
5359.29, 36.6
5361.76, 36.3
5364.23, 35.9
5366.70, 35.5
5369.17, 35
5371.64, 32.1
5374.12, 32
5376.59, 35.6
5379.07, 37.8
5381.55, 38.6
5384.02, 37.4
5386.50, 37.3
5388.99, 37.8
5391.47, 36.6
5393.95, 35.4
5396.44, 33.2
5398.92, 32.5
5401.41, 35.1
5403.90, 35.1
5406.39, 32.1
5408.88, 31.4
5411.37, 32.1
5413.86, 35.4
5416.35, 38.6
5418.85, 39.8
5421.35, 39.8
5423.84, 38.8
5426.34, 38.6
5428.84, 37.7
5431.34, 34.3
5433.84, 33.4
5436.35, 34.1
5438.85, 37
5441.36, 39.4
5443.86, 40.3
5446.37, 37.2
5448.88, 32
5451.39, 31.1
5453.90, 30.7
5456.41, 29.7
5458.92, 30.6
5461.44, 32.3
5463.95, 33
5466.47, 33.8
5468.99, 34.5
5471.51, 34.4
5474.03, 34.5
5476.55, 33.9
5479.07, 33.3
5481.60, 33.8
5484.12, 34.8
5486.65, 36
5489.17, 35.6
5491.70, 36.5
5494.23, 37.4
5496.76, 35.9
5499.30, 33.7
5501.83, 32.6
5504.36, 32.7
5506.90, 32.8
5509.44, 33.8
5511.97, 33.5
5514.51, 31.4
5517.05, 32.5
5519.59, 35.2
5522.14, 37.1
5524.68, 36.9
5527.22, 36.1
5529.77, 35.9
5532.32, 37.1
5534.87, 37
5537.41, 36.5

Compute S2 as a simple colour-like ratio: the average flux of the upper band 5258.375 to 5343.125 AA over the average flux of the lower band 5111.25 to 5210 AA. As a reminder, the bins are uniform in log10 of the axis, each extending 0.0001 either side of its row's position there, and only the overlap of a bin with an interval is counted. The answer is 1.44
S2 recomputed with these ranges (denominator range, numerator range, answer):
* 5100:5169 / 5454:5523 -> 1.52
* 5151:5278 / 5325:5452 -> 1.43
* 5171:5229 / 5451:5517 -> 1.55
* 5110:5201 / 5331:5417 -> 1.61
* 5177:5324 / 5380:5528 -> 1.28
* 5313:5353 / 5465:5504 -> 1.10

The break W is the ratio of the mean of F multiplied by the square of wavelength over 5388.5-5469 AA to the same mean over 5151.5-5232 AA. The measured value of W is 1.73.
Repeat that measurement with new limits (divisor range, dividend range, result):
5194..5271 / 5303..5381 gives 1.30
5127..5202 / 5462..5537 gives 1.86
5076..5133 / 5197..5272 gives 1.29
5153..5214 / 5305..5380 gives 1.74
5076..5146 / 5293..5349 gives 1.55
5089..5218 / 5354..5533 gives 1.83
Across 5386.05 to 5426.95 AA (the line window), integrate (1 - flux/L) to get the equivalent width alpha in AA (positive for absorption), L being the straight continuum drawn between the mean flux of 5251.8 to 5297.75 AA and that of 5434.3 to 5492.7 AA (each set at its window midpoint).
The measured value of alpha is -3.9 AA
